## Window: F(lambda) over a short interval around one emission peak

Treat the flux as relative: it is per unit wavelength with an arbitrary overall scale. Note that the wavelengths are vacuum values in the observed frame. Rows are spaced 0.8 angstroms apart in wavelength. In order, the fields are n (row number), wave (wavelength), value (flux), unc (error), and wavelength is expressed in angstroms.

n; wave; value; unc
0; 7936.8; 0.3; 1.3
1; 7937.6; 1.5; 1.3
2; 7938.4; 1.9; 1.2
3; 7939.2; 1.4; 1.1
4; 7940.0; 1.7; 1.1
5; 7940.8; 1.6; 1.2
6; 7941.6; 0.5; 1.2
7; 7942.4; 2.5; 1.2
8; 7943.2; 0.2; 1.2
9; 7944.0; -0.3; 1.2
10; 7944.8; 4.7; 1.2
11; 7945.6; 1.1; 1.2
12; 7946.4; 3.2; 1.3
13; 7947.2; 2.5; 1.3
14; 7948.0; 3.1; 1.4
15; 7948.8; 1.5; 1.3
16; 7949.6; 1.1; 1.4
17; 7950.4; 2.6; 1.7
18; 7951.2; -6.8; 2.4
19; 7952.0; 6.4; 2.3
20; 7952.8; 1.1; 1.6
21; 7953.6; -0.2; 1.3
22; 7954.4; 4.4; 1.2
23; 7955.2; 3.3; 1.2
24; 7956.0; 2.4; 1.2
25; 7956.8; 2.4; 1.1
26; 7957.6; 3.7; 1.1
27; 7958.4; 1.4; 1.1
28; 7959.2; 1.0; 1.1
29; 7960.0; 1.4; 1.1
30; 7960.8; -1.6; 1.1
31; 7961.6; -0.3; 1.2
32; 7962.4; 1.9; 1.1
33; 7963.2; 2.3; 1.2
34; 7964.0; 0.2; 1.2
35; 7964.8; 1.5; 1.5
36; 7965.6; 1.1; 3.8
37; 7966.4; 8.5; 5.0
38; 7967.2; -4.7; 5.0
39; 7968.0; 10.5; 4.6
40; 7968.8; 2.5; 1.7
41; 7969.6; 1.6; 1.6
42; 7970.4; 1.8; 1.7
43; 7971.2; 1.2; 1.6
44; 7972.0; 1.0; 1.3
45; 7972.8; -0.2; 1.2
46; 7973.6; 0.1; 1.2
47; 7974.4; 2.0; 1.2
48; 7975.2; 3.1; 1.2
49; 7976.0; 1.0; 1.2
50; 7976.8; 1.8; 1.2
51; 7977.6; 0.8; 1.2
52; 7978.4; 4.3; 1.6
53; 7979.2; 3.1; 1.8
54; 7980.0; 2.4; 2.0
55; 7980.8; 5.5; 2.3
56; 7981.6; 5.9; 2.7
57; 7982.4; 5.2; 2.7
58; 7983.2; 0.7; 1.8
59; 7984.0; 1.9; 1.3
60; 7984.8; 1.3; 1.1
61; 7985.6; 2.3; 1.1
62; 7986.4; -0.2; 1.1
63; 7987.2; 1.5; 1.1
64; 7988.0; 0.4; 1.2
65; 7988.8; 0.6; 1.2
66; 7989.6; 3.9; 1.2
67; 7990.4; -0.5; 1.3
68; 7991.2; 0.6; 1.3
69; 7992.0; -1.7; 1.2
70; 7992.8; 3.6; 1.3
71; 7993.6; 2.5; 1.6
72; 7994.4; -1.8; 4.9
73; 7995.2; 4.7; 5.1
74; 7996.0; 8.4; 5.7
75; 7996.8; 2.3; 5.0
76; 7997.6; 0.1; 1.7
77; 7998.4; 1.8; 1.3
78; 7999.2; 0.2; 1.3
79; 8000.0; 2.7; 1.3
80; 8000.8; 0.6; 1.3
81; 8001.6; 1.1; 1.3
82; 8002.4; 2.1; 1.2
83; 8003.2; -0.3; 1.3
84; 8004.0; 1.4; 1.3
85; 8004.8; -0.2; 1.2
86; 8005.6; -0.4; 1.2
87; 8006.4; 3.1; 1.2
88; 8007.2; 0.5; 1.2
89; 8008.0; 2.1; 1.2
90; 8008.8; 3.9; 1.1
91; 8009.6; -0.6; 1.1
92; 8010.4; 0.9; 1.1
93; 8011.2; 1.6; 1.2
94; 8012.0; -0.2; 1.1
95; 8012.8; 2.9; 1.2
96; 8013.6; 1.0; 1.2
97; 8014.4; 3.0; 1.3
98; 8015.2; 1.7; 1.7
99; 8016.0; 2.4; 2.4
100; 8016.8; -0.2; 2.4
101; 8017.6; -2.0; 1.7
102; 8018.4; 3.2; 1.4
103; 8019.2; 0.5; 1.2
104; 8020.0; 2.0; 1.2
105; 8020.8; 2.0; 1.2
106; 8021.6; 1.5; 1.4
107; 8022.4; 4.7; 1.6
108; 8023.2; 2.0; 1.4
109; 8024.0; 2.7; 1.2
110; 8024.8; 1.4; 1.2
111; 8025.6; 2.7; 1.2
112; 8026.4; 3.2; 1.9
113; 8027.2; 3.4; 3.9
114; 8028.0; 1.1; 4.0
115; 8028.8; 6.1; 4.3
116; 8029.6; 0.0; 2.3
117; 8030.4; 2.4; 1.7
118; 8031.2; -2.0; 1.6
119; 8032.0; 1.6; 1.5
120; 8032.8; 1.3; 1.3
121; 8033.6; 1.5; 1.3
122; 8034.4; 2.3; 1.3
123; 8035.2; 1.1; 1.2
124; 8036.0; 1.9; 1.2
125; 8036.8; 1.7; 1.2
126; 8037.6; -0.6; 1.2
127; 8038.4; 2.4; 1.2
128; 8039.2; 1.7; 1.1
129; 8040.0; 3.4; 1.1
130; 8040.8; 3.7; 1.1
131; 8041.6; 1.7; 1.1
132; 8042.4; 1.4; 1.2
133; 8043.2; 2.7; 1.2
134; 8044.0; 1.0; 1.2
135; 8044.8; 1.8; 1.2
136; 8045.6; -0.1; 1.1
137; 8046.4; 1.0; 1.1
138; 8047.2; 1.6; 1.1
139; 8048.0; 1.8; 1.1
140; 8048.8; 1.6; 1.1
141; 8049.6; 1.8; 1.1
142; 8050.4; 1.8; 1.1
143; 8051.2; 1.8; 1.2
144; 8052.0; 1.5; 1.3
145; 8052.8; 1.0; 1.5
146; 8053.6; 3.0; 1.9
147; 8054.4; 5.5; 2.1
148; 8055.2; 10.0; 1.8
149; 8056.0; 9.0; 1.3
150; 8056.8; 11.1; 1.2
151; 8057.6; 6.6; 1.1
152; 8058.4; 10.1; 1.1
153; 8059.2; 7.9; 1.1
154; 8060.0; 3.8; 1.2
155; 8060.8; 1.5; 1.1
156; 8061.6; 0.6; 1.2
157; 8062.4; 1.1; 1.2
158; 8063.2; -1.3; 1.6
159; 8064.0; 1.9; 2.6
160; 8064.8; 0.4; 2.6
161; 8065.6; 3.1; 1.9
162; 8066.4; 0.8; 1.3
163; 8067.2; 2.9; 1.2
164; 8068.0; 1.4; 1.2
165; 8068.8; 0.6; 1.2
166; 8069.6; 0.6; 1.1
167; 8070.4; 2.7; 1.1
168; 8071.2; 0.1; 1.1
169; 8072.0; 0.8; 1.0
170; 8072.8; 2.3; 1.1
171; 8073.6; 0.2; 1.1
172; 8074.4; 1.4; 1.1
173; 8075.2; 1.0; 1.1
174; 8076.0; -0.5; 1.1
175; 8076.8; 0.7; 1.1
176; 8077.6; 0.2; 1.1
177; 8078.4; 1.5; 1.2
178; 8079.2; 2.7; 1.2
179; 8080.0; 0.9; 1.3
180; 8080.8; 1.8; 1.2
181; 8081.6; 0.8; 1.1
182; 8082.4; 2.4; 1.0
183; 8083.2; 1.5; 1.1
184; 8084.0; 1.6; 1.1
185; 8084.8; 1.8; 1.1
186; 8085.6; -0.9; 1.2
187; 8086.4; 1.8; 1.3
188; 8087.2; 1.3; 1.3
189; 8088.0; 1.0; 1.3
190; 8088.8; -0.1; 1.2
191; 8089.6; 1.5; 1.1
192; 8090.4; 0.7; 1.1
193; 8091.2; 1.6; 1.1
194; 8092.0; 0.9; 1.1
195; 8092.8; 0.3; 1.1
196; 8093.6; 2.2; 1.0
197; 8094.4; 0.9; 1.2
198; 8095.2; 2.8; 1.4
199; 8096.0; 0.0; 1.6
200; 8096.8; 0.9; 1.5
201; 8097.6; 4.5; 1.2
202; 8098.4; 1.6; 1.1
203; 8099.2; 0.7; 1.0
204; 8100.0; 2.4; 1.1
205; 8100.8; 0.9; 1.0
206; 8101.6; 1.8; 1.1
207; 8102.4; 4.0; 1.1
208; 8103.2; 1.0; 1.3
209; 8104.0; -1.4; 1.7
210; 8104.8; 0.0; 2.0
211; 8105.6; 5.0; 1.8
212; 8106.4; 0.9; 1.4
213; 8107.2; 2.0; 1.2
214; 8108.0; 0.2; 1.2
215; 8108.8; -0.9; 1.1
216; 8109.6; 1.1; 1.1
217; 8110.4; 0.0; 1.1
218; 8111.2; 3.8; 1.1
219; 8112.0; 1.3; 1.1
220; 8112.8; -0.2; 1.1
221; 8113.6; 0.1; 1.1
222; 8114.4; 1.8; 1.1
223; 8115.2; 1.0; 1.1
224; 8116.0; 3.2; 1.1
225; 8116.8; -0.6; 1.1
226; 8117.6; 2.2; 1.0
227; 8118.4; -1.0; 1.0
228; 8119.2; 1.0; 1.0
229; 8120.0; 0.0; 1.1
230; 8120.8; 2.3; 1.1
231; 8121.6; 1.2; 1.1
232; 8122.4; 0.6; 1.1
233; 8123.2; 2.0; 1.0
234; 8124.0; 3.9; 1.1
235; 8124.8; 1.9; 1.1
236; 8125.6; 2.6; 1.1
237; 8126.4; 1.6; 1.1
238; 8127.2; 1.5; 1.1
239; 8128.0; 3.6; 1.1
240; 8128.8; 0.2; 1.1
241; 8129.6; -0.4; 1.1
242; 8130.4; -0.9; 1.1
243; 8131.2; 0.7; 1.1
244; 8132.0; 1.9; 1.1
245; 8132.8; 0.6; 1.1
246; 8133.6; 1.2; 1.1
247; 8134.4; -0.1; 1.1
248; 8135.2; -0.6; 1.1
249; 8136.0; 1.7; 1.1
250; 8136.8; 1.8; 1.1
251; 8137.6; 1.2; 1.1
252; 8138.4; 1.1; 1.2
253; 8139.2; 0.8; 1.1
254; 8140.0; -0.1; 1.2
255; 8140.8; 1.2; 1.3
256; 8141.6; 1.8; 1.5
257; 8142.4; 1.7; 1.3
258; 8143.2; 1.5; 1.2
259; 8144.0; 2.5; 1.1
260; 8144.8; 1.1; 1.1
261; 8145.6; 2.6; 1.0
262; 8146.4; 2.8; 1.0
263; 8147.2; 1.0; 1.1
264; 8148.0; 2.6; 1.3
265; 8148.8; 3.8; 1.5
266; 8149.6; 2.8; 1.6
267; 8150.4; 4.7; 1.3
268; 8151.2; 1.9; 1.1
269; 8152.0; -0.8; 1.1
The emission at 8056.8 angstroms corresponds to [O III] 5007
